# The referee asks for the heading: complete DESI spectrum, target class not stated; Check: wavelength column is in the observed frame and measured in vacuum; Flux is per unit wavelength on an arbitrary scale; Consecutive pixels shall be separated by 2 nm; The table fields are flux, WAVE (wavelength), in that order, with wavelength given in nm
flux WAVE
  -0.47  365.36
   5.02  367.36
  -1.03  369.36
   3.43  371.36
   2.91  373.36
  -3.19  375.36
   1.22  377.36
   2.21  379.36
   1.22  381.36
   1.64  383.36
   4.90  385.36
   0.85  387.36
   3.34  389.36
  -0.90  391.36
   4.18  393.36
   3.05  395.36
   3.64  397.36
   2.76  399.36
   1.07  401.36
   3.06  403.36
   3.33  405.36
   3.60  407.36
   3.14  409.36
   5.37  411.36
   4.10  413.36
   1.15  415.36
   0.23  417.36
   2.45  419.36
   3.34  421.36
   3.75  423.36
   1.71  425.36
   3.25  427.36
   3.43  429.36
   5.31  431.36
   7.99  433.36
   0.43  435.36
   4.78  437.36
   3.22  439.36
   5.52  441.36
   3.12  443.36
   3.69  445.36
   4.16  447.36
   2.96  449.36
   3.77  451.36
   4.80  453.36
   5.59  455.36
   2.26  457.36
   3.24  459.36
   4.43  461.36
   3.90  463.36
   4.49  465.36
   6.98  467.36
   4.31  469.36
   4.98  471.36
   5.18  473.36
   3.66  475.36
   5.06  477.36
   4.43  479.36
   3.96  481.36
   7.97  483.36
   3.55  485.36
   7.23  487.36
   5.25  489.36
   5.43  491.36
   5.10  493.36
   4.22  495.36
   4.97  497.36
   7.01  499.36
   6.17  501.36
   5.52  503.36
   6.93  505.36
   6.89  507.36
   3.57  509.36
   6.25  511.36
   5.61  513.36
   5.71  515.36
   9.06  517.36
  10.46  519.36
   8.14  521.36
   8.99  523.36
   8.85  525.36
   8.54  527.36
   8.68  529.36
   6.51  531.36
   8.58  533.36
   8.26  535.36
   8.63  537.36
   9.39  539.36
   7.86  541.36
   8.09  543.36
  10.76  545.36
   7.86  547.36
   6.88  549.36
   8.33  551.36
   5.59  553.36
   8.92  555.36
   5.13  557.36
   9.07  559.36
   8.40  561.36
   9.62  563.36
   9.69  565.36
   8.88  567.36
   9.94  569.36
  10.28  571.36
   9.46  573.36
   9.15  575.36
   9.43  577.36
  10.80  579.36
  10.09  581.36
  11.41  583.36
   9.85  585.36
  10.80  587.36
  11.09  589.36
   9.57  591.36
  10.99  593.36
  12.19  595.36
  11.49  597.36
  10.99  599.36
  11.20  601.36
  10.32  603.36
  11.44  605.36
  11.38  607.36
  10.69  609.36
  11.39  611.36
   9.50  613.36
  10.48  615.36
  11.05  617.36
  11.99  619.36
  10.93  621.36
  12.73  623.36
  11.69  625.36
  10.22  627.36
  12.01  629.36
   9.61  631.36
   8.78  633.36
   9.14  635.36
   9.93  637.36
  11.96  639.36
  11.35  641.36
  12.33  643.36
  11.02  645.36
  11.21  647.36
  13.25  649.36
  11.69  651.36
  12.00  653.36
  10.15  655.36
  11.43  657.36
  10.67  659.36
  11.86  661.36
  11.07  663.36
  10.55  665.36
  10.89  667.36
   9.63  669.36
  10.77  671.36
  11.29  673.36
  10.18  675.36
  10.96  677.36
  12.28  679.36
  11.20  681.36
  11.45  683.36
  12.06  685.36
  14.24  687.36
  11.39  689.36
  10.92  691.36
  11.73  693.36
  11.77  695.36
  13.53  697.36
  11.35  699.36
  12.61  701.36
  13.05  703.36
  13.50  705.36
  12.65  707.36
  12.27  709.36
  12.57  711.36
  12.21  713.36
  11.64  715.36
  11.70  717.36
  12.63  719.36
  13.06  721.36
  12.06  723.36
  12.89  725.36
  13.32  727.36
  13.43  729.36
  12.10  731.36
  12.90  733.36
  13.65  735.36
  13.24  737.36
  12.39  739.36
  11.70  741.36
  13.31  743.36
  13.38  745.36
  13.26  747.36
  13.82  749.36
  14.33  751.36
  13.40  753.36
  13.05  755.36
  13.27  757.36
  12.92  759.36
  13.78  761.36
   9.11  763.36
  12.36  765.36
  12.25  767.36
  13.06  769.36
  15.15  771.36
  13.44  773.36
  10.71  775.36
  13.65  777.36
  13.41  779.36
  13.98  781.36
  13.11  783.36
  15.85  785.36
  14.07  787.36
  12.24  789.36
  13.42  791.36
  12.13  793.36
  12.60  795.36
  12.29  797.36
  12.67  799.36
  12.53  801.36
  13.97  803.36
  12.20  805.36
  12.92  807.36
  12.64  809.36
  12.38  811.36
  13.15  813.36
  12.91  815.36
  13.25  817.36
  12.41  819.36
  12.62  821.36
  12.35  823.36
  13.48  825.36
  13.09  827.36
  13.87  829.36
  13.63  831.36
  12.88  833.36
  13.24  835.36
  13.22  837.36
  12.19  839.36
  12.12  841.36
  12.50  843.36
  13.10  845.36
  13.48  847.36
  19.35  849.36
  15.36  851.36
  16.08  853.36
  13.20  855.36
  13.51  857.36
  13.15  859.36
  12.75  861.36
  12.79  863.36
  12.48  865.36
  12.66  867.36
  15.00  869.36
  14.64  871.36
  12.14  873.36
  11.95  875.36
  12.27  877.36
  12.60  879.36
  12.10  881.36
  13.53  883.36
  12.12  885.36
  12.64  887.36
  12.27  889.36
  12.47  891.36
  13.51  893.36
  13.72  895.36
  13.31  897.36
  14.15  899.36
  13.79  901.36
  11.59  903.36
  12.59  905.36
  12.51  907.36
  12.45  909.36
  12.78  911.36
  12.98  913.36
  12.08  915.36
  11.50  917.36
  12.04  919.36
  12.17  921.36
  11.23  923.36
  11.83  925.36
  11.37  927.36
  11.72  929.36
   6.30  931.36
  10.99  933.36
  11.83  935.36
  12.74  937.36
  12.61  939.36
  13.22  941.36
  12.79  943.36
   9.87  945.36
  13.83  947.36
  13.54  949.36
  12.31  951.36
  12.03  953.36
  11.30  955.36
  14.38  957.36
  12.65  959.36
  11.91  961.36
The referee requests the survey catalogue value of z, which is 0.29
